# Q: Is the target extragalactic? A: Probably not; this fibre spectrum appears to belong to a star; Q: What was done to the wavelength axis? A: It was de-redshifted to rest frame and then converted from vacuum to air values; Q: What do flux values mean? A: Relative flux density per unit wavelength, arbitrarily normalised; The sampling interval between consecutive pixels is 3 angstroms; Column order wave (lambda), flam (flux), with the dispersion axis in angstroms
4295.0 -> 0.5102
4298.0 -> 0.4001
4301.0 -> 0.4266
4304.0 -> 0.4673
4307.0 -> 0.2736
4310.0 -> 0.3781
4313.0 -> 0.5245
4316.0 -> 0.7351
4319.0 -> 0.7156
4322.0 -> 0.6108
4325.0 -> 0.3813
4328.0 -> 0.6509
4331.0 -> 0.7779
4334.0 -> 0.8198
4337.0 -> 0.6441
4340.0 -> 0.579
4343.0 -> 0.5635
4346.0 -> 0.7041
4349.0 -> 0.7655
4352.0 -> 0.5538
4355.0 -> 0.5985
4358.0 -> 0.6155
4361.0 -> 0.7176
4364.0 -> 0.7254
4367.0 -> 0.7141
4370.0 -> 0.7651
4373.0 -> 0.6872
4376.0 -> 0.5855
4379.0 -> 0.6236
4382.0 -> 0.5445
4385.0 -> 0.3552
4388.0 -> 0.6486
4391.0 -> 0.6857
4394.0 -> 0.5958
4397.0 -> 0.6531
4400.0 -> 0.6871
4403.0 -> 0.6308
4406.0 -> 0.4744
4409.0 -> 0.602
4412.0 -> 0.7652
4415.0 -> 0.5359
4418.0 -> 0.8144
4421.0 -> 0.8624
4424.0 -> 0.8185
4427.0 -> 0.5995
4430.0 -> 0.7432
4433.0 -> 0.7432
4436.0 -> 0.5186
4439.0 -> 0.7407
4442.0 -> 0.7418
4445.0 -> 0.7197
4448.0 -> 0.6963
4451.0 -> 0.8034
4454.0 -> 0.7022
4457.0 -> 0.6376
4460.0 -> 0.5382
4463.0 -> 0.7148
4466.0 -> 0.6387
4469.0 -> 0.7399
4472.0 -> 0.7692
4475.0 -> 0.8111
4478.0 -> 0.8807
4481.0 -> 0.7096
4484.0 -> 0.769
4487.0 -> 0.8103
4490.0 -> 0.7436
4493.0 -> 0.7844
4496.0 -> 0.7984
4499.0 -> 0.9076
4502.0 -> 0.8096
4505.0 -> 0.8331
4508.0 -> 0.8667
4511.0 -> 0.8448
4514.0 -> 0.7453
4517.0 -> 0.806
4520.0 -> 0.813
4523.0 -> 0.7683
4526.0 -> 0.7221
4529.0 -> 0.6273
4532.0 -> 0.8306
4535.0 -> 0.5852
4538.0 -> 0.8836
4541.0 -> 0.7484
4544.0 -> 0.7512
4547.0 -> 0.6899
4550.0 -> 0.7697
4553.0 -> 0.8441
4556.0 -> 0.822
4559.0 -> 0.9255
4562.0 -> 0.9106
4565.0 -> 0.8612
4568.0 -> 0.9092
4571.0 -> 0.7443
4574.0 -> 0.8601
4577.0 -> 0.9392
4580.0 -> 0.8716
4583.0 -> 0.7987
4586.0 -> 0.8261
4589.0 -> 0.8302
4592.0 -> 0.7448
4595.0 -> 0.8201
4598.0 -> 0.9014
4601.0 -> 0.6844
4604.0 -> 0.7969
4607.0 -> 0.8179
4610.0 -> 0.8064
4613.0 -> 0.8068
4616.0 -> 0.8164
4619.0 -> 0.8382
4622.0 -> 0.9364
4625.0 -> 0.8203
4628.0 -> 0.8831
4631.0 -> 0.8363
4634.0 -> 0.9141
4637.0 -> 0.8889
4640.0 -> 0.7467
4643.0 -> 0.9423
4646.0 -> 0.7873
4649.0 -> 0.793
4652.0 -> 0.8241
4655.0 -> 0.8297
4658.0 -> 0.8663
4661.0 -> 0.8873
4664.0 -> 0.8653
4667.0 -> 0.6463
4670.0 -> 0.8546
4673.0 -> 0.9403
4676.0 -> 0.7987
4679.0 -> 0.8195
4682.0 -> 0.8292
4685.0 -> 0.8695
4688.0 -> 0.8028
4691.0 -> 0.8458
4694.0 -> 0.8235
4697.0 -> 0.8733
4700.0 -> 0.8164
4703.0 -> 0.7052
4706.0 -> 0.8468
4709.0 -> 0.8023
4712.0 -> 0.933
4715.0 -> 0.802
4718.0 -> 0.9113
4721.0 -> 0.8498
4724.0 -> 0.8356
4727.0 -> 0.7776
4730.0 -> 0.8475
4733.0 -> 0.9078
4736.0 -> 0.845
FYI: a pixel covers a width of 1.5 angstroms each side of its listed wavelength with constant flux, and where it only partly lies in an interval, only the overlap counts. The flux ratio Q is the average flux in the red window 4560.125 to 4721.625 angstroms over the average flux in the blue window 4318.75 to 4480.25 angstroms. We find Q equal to 1.25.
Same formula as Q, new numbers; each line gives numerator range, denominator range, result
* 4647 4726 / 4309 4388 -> 1.32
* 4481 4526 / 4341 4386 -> 1.26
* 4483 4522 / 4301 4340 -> 1.41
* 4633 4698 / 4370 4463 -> 1.27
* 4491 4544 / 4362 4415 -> 1.25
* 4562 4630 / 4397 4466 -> 1.22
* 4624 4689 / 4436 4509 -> 1.12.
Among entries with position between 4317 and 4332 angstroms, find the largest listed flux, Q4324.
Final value 0.7779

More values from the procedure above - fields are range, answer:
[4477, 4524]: 0.9076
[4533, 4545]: 0.8836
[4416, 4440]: 0.8624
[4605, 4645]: 0.9423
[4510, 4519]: 0.8448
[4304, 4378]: 0.8198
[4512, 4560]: 0.9255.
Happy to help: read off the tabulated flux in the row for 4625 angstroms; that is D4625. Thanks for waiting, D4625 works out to 0.8203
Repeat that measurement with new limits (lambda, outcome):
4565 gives 0.8612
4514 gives 0.7453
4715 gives 0.802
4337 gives 0.6441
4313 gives 0.5245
